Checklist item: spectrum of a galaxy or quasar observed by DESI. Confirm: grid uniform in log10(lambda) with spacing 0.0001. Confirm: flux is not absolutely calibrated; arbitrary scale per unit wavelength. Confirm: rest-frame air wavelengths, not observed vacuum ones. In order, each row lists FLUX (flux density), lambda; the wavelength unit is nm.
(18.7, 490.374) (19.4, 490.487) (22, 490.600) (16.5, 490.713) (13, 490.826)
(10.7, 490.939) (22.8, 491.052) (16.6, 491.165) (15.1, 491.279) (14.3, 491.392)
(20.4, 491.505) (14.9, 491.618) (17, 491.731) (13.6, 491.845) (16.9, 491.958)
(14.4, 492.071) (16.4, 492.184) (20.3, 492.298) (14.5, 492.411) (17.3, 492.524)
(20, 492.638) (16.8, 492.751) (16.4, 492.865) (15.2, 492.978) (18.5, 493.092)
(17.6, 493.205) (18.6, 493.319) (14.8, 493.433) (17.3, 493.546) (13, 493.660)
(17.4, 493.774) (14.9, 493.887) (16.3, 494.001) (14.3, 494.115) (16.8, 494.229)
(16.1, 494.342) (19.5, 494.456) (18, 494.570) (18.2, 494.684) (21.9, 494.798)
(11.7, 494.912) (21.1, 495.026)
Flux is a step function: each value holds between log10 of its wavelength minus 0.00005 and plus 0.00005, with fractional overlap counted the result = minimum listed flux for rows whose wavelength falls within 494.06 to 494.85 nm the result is 14.3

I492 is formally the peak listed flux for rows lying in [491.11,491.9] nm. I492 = 20.4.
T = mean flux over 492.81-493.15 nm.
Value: 16.7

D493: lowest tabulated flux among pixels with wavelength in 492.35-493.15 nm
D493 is 14.5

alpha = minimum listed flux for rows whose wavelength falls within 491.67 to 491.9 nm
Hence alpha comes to 13.6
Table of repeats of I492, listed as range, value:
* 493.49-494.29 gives 17.4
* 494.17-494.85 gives 21.9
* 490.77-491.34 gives 22.8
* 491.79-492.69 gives 20.3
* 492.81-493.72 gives 18.6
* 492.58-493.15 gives 20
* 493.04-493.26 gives 18.5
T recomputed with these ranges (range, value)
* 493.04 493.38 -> 18.2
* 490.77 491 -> 12.1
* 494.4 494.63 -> 18.7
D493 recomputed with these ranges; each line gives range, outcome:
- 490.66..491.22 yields 10.7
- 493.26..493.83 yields 13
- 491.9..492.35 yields 14.4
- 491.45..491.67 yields 14.9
